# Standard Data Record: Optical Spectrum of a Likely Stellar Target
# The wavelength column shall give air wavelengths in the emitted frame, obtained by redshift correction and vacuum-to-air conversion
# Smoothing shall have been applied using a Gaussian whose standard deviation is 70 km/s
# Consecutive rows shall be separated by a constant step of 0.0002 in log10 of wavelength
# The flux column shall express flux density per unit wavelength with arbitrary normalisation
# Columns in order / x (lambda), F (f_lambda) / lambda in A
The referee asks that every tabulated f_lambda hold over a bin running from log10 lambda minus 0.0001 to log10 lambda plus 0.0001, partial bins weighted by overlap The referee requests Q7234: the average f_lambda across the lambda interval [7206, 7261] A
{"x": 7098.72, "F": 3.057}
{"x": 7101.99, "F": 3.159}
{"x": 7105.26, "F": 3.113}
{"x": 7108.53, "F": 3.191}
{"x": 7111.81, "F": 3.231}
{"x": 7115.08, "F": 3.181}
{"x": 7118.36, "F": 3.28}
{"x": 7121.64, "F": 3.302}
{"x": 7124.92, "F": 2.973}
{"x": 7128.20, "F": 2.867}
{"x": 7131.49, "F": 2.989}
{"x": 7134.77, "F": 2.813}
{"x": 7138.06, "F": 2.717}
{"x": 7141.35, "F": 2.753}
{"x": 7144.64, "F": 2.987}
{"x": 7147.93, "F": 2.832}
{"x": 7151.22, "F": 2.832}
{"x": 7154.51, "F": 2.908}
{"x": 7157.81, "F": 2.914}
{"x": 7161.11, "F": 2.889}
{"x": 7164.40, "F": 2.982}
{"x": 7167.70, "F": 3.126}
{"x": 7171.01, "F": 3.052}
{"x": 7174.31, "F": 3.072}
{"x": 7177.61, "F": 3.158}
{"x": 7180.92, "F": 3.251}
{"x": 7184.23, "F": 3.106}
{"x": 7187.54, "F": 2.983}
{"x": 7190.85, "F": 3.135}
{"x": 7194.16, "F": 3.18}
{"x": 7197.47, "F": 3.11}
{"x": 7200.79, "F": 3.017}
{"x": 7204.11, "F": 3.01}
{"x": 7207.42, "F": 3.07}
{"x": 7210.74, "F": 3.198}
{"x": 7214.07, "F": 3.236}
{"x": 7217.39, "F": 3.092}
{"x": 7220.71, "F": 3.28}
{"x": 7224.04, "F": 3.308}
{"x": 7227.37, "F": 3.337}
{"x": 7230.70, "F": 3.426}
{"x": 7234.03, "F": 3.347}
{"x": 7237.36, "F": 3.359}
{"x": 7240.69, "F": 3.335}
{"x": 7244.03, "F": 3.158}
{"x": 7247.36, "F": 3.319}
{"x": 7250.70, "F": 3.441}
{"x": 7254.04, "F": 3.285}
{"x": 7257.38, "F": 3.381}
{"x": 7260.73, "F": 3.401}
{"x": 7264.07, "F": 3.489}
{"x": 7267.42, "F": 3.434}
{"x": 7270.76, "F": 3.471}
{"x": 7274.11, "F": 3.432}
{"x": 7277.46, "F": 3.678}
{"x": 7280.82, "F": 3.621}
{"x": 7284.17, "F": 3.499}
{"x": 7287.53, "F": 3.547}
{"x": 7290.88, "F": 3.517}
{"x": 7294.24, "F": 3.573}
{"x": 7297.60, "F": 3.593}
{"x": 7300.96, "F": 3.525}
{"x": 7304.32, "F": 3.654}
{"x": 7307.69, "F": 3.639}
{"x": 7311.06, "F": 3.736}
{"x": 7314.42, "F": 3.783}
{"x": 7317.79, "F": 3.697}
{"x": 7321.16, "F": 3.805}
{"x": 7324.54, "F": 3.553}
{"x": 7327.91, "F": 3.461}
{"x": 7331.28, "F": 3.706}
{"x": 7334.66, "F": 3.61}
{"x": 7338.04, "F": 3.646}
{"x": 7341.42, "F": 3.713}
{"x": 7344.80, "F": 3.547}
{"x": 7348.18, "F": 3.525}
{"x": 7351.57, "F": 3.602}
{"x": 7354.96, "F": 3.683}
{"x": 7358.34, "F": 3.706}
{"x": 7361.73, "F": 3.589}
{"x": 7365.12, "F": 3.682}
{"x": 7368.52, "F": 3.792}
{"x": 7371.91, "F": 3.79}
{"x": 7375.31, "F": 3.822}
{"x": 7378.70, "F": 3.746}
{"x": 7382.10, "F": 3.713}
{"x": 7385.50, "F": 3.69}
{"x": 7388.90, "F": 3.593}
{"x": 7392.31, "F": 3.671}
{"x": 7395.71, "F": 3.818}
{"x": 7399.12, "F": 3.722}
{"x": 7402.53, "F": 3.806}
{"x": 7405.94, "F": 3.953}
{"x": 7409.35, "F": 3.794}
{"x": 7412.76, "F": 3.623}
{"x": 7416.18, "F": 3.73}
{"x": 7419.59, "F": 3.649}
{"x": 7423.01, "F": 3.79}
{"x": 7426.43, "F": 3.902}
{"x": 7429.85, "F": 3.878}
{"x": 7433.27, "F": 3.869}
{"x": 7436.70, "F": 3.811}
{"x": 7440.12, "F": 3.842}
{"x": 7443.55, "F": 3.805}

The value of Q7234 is 3.29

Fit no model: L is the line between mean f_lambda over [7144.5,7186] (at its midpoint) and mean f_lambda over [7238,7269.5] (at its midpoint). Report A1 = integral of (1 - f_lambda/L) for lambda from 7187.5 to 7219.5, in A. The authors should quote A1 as 0.51 A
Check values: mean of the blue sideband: 3.01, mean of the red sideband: 3.36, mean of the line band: 3.11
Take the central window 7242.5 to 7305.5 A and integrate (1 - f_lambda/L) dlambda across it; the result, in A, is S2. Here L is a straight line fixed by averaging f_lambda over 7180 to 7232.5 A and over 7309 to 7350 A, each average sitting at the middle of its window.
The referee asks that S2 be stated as -0.7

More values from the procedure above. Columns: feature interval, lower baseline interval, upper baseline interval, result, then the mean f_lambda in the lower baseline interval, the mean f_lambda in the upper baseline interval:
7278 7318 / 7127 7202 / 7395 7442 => -2.4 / 2.99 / 3.8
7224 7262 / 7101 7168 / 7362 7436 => -0.4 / 3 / 3.76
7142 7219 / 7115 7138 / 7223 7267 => 3.2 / 3.03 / 3.36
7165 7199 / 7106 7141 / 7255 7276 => 1.0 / 3.04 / 3.43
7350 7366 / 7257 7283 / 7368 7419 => 0.1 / 3.49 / 3.75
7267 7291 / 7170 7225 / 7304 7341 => -0.4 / 3.13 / 3.66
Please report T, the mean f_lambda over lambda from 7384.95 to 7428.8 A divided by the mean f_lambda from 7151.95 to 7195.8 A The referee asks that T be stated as 1.23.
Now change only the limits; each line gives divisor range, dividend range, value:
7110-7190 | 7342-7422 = 1.23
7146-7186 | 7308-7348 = 1.21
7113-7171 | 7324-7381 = 1.23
